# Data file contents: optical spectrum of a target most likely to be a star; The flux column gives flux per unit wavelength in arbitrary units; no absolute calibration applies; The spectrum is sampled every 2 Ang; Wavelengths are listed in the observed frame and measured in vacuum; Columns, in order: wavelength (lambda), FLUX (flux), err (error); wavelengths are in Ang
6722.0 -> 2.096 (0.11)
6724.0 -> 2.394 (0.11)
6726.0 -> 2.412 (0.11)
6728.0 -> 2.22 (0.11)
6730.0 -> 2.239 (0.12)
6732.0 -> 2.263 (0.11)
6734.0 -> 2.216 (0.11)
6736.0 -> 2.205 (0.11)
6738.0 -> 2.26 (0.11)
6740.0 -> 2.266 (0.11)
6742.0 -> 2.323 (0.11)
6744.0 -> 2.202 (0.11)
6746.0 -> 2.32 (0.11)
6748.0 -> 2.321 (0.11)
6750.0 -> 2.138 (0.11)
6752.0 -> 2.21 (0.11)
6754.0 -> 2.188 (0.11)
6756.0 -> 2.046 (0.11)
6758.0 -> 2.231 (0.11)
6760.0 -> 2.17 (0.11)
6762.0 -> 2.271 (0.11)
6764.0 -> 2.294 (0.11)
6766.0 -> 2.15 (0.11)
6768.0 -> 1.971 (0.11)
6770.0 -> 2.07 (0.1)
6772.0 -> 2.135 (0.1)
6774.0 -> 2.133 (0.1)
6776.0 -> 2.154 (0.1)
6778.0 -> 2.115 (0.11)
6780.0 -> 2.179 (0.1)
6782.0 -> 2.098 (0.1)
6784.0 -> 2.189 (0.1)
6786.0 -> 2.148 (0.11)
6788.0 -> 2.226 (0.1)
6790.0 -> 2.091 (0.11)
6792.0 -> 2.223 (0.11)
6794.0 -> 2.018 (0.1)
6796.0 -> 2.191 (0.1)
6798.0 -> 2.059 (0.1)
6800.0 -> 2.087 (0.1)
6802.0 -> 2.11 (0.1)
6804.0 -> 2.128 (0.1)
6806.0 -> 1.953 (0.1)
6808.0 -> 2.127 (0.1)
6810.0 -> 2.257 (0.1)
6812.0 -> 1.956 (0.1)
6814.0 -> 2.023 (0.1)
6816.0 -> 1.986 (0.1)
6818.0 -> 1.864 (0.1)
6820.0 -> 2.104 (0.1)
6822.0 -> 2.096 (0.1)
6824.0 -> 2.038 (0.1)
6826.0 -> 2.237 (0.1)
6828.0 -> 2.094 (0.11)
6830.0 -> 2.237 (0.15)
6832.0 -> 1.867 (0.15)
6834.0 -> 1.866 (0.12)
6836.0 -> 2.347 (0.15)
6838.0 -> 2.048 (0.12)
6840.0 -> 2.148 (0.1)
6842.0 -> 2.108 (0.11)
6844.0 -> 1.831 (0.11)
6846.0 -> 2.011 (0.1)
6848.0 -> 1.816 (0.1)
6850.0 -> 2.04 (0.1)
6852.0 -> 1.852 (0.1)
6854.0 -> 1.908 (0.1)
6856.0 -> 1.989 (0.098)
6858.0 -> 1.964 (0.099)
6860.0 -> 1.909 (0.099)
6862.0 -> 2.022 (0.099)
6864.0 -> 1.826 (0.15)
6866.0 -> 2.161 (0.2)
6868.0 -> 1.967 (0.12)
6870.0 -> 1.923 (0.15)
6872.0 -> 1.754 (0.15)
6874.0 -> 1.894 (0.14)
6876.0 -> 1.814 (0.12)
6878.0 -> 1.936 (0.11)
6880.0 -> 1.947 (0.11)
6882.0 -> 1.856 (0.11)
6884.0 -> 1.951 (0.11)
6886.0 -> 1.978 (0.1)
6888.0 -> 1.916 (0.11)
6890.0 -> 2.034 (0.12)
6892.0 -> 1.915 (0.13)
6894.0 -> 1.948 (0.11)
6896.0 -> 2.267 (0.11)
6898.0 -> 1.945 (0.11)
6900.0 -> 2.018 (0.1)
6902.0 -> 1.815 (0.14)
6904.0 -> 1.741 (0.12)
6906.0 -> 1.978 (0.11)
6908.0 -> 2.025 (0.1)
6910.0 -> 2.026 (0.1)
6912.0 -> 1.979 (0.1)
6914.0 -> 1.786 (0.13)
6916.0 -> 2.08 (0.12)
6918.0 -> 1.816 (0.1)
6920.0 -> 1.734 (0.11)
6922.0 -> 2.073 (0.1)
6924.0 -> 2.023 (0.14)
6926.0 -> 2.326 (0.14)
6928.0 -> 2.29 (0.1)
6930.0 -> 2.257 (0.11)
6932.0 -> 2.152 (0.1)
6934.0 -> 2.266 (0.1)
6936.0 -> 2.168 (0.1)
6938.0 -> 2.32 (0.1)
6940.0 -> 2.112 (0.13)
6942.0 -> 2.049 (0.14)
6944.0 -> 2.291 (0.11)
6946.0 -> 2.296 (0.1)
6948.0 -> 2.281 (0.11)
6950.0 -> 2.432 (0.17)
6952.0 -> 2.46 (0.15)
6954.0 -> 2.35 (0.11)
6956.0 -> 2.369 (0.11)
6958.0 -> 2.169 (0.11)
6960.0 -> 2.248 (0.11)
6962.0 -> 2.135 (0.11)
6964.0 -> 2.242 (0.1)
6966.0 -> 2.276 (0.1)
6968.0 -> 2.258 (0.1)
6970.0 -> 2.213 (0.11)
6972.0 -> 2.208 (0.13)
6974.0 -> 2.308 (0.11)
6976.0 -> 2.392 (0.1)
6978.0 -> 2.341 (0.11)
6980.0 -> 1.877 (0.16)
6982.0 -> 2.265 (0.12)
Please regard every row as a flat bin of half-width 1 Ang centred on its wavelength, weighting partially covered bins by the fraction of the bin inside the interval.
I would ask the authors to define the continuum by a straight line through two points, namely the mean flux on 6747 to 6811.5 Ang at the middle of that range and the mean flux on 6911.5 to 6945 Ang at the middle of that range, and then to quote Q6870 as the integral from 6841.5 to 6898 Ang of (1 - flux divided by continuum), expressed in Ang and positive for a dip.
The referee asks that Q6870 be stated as 4.6 Ang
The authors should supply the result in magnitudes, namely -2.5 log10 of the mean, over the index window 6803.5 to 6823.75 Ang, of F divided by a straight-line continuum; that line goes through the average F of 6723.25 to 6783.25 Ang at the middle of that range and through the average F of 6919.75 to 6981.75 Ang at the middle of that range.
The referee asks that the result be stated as 0.08 mag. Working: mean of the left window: 2.21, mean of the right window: 2.23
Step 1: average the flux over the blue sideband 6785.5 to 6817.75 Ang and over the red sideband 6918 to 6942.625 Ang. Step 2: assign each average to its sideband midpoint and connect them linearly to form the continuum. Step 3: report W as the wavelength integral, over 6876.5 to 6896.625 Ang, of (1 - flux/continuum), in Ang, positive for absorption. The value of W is 1.5 Ang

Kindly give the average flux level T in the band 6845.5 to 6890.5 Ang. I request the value 1.93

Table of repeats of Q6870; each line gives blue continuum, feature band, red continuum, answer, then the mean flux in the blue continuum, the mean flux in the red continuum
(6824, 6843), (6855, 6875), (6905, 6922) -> 0.9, 2.1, 1.94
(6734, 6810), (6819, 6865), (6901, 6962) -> 2.9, 2.16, 2.13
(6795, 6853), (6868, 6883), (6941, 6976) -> 1.8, 2.05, 2.27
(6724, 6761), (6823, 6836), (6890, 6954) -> 0.5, 2.24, 2.1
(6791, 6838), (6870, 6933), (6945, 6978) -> 6.6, 2.08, 2.29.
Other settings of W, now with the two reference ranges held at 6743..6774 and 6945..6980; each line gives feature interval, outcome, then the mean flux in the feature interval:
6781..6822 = 2.0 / 2.09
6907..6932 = 2.4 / 2.04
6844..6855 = 1.5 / 1.92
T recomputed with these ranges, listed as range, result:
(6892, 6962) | 2.12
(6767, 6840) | 2.1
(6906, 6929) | 2.01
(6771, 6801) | 2.14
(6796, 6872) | 2.02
